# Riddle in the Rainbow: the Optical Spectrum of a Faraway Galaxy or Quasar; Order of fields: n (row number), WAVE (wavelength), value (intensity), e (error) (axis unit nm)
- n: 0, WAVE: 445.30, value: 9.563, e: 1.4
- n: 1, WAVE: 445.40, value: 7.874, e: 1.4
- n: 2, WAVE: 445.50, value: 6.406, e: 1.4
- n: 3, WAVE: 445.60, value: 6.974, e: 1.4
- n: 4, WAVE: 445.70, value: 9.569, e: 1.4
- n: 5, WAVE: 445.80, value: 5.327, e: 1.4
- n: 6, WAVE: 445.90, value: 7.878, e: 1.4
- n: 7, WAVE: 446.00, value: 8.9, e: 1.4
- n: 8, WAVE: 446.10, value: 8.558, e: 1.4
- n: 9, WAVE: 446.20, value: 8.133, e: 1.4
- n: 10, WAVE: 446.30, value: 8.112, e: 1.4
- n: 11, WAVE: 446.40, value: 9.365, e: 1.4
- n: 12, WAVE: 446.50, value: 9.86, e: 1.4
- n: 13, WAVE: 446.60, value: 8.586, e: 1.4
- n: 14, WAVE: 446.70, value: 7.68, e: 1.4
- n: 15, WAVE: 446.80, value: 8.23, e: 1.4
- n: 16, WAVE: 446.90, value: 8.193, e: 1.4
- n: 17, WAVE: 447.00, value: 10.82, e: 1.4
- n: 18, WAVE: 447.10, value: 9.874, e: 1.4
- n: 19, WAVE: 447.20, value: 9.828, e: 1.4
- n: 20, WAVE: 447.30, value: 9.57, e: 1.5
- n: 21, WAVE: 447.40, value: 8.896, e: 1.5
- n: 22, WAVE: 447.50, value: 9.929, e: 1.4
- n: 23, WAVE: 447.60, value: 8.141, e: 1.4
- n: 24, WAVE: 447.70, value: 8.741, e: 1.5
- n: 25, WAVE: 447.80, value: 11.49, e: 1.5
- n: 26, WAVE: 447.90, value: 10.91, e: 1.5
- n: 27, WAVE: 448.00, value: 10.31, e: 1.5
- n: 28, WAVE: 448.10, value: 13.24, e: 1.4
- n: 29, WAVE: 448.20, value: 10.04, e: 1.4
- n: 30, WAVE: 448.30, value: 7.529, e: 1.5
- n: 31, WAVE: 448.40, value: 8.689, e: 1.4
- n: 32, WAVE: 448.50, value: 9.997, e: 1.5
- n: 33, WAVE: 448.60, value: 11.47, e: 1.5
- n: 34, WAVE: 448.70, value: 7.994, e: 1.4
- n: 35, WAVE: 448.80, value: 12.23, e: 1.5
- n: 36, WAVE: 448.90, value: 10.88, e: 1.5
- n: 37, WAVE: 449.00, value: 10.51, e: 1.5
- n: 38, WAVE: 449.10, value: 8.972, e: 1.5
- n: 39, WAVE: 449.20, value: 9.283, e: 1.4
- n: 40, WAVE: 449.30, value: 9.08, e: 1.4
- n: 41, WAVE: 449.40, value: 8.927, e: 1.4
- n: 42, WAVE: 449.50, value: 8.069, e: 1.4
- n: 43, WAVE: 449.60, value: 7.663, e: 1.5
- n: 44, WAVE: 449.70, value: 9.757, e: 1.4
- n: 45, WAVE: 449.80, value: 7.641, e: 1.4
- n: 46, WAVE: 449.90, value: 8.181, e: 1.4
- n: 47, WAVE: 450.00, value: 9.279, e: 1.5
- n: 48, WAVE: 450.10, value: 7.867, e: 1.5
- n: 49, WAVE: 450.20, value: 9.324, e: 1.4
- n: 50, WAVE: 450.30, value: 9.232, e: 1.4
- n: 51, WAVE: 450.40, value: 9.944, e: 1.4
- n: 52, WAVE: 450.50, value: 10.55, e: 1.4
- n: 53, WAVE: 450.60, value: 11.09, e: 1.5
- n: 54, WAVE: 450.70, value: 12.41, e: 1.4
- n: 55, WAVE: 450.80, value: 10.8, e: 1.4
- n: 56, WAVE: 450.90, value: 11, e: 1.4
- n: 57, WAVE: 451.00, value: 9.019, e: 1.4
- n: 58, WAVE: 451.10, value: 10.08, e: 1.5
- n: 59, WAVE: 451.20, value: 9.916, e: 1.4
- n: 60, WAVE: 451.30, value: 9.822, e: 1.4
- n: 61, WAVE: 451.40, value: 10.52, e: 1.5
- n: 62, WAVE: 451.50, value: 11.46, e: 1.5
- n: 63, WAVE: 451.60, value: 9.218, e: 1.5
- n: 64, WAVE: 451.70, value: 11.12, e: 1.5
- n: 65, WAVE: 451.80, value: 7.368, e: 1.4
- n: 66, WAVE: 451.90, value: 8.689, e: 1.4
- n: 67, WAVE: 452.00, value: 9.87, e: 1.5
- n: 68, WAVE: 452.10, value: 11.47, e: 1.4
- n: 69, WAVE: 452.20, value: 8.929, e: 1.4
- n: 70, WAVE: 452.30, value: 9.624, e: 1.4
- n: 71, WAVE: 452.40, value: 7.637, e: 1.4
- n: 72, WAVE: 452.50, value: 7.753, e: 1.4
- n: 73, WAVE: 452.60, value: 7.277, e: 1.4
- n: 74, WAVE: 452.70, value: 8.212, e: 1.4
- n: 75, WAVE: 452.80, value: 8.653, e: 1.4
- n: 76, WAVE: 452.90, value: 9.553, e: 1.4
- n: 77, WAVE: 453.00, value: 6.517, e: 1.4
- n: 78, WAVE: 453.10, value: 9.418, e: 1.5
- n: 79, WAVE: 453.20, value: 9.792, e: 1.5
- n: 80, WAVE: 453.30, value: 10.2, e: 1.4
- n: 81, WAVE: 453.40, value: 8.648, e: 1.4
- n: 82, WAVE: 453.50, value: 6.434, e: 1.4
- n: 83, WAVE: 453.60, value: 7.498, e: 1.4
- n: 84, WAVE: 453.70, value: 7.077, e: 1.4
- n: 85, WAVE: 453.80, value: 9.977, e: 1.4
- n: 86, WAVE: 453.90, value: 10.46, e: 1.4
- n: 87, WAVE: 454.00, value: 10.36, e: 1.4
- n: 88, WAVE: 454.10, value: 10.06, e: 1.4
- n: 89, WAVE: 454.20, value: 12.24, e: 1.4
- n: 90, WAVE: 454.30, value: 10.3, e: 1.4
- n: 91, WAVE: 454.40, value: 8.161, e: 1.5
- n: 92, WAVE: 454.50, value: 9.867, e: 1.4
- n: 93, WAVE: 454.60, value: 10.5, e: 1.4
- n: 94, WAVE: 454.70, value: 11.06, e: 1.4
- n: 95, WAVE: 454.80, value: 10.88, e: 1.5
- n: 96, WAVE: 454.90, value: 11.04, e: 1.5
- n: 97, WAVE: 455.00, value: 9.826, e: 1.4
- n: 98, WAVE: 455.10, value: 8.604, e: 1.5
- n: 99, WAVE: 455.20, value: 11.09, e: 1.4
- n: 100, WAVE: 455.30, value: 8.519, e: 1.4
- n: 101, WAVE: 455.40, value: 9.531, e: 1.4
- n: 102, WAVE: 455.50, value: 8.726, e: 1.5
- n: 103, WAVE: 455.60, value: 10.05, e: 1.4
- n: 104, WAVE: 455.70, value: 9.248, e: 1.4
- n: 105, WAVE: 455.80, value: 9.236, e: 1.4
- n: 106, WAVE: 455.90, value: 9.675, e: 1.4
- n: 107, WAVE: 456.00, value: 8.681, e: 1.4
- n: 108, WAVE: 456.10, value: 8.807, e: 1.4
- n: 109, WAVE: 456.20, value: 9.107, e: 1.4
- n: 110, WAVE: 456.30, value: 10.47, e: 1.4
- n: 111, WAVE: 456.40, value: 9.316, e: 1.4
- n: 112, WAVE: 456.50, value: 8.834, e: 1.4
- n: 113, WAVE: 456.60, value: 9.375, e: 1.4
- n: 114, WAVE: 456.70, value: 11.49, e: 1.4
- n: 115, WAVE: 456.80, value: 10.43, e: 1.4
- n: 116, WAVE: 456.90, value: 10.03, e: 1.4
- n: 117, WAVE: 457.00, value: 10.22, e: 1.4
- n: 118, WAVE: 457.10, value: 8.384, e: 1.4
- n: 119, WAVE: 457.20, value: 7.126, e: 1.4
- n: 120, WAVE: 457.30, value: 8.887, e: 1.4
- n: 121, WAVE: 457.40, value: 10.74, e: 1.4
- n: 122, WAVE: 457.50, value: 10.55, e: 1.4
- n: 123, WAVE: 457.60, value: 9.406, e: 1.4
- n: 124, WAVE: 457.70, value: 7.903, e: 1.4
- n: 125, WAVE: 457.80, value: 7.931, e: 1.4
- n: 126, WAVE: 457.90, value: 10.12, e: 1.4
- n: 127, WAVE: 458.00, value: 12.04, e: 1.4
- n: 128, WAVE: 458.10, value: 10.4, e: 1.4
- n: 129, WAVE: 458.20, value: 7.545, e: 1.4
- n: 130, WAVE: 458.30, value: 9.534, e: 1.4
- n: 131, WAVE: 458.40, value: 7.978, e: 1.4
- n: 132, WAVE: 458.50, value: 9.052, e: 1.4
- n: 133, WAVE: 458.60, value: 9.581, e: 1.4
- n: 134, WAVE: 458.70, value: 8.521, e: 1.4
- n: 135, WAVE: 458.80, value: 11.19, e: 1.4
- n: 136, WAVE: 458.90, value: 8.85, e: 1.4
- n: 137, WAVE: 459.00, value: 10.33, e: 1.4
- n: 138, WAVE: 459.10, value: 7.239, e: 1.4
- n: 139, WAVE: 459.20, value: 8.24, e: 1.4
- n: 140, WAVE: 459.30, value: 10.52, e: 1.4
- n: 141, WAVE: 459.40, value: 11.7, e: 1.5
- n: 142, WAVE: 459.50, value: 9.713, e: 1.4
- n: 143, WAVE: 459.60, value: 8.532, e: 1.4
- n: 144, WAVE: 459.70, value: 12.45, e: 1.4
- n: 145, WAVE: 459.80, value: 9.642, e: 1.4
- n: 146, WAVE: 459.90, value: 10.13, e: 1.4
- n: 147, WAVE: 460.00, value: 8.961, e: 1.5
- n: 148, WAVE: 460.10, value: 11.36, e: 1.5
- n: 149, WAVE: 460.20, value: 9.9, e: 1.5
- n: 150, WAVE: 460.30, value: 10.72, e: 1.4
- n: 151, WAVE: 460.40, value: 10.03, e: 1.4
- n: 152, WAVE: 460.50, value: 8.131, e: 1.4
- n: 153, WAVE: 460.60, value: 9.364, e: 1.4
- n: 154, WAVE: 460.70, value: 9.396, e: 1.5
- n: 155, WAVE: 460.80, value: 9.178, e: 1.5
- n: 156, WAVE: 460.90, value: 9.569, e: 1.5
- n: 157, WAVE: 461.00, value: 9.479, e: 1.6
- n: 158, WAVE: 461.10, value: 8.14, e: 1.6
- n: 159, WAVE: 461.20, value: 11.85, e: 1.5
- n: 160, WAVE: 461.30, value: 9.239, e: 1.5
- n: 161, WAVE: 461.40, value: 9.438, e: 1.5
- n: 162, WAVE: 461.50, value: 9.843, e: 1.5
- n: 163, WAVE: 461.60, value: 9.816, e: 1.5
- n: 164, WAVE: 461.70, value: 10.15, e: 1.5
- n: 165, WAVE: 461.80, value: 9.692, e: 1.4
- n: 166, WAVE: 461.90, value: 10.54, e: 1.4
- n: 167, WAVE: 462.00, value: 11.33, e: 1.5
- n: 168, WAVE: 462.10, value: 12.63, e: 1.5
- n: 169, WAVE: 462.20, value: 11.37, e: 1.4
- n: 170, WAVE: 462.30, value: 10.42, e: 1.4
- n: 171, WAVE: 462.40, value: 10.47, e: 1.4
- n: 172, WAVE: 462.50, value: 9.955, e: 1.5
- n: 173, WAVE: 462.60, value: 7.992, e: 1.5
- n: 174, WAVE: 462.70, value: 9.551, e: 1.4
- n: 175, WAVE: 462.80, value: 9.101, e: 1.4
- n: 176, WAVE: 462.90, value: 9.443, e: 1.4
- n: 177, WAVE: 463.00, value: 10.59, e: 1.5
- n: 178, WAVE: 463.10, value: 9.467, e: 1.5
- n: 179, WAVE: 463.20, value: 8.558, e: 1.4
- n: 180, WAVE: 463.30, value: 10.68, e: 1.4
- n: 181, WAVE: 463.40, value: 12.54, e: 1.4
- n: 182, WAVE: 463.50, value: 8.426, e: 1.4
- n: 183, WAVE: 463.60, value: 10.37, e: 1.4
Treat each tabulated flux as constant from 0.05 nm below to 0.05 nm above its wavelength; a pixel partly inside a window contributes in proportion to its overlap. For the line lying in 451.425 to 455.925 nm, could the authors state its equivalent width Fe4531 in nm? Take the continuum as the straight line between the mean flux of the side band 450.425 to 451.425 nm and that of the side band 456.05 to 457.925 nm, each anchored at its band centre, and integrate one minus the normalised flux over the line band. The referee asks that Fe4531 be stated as 0.28 nm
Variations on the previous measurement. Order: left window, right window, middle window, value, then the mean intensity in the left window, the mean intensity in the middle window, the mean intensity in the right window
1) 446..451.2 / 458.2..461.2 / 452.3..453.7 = 0.19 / 9.53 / 8.28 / 9.57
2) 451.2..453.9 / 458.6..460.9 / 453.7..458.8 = -0.14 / 9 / 9.63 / 9.72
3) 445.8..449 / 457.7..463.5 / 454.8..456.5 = 0.03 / 9.44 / 9.52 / 9.8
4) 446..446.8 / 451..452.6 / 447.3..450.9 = -0.26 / 8.61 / 9.7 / 9.48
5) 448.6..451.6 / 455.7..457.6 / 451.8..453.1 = 0.13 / 9.73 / 8.66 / 9.51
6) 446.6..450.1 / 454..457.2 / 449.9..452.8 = 0.00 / 9.44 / 9.58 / 9.77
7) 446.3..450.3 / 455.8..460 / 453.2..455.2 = -0.04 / 9.39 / 9.68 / 9.52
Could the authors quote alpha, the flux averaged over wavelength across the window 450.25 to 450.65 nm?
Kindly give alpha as 10.2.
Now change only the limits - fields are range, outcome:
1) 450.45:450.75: 11.3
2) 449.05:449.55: 8.87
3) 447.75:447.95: 11.2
